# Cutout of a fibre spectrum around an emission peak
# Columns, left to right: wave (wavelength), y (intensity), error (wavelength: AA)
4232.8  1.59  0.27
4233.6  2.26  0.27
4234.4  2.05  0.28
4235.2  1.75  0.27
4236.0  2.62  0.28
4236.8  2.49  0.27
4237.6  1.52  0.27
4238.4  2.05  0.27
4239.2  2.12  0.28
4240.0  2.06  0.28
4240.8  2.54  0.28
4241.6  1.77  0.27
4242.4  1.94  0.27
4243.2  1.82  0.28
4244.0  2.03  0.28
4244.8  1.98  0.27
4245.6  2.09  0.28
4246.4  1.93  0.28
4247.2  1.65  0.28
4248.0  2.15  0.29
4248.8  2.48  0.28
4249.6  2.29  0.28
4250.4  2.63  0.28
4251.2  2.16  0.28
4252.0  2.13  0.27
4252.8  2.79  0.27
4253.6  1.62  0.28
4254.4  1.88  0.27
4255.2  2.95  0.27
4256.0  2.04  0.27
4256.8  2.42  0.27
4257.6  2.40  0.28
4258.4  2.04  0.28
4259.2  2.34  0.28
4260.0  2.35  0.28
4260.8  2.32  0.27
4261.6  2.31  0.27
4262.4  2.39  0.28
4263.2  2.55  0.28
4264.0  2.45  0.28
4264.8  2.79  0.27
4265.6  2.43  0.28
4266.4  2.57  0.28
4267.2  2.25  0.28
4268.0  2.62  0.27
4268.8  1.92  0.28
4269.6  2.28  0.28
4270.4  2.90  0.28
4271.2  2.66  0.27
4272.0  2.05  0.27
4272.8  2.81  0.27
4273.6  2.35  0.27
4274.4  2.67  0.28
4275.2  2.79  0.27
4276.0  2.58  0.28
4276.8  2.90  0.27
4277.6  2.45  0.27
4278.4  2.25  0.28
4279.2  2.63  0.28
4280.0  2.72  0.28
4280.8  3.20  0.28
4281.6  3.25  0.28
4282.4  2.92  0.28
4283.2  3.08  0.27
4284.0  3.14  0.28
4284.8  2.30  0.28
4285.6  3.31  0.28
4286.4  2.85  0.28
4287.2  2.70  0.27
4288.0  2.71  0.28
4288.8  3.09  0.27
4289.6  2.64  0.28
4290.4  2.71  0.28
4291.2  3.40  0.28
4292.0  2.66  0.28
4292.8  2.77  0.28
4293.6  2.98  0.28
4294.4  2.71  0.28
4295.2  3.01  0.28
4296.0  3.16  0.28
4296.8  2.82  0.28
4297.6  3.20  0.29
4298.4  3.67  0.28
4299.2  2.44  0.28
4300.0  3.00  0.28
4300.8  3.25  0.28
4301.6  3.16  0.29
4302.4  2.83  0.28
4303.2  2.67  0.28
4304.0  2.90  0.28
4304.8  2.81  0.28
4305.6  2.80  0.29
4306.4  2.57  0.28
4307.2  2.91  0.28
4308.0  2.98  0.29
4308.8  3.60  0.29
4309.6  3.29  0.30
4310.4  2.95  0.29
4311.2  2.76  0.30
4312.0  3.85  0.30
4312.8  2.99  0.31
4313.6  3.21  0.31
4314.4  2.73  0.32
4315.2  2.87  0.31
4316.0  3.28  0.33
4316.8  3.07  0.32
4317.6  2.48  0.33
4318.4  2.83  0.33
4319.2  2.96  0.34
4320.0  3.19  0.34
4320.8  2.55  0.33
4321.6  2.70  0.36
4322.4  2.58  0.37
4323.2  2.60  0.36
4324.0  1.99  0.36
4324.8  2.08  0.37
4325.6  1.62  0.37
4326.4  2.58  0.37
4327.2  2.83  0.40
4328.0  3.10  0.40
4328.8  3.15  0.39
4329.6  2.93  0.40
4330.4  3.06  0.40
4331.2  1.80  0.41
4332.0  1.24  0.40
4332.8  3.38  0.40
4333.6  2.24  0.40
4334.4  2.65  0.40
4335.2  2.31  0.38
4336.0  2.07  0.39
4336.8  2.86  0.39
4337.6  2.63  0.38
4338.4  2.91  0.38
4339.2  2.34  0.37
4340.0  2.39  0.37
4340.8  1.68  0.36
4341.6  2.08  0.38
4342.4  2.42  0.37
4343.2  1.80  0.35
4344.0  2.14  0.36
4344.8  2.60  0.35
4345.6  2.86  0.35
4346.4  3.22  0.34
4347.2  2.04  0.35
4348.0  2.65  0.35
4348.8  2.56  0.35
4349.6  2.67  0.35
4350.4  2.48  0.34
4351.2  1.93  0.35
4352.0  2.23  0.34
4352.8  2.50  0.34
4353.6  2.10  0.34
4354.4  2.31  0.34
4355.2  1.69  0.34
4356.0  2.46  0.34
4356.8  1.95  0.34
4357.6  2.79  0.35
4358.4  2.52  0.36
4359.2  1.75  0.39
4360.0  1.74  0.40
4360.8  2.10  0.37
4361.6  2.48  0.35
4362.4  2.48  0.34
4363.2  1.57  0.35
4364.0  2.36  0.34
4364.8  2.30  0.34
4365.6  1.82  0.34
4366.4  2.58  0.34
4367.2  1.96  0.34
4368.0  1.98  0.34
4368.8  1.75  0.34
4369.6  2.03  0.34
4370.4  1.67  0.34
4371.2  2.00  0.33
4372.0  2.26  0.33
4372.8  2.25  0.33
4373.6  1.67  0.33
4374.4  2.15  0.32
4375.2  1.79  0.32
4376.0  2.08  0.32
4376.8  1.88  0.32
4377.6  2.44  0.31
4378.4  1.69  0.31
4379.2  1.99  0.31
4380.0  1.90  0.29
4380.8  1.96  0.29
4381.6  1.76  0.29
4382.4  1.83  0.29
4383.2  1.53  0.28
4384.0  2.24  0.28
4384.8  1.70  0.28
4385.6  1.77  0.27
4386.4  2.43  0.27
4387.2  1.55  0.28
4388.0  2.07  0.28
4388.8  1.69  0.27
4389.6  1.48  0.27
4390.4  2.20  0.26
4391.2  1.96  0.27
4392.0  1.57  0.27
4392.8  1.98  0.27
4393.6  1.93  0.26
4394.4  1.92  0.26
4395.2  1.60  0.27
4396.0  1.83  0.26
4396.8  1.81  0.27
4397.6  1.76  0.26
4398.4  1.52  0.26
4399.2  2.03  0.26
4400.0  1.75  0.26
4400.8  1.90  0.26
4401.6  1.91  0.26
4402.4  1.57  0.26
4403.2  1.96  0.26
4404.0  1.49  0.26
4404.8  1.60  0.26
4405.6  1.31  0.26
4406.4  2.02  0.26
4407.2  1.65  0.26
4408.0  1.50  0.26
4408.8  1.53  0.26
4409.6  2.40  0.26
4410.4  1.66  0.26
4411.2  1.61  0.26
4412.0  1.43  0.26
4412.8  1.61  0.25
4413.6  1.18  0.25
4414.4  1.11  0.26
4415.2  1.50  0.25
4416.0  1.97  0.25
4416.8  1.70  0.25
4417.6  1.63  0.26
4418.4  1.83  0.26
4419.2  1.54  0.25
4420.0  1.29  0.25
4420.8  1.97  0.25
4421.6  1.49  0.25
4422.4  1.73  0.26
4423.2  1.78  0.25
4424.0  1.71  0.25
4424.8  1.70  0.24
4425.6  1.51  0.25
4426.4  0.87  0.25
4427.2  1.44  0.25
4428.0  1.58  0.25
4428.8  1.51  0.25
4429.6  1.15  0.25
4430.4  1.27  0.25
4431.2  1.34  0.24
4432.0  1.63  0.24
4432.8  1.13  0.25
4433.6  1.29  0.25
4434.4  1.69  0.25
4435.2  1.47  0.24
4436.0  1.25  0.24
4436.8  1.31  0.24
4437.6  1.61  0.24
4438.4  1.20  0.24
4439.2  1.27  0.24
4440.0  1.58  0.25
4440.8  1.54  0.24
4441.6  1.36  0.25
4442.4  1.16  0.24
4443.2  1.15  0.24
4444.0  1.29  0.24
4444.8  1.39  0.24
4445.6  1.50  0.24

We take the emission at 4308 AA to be C IV 1549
